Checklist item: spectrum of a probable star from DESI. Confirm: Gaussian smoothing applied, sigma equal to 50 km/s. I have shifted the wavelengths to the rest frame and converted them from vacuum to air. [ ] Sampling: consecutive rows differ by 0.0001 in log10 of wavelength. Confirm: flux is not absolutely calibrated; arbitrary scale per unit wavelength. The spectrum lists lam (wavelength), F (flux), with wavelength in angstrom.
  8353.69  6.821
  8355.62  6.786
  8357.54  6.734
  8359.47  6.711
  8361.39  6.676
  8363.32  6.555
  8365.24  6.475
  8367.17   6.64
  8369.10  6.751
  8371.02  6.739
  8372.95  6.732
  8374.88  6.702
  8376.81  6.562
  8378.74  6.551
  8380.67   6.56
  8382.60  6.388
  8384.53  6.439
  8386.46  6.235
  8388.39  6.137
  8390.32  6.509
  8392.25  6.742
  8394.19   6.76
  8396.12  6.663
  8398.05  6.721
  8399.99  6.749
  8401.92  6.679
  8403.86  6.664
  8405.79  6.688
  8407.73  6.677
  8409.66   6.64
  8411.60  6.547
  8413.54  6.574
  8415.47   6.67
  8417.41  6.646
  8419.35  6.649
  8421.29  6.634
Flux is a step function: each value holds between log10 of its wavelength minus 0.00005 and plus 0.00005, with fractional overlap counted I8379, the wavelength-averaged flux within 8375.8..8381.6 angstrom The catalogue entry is 6.56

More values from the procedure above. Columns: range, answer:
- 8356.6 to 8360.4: 6.71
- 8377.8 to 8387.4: 6.44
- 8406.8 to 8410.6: 6.67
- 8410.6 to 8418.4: 6.61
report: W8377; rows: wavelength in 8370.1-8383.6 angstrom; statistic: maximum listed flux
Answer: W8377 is 6.739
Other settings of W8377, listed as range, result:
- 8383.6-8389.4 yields 6.439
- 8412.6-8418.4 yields 6.67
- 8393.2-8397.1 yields 6.76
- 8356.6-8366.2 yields 6.734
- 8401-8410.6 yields 6.688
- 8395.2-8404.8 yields 6.749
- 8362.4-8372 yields 6.751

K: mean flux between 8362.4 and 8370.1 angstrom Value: 6.61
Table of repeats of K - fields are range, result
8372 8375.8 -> 6.71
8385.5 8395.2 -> 6.48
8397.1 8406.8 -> 6.7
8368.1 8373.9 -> 6.74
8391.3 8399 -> 6.72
